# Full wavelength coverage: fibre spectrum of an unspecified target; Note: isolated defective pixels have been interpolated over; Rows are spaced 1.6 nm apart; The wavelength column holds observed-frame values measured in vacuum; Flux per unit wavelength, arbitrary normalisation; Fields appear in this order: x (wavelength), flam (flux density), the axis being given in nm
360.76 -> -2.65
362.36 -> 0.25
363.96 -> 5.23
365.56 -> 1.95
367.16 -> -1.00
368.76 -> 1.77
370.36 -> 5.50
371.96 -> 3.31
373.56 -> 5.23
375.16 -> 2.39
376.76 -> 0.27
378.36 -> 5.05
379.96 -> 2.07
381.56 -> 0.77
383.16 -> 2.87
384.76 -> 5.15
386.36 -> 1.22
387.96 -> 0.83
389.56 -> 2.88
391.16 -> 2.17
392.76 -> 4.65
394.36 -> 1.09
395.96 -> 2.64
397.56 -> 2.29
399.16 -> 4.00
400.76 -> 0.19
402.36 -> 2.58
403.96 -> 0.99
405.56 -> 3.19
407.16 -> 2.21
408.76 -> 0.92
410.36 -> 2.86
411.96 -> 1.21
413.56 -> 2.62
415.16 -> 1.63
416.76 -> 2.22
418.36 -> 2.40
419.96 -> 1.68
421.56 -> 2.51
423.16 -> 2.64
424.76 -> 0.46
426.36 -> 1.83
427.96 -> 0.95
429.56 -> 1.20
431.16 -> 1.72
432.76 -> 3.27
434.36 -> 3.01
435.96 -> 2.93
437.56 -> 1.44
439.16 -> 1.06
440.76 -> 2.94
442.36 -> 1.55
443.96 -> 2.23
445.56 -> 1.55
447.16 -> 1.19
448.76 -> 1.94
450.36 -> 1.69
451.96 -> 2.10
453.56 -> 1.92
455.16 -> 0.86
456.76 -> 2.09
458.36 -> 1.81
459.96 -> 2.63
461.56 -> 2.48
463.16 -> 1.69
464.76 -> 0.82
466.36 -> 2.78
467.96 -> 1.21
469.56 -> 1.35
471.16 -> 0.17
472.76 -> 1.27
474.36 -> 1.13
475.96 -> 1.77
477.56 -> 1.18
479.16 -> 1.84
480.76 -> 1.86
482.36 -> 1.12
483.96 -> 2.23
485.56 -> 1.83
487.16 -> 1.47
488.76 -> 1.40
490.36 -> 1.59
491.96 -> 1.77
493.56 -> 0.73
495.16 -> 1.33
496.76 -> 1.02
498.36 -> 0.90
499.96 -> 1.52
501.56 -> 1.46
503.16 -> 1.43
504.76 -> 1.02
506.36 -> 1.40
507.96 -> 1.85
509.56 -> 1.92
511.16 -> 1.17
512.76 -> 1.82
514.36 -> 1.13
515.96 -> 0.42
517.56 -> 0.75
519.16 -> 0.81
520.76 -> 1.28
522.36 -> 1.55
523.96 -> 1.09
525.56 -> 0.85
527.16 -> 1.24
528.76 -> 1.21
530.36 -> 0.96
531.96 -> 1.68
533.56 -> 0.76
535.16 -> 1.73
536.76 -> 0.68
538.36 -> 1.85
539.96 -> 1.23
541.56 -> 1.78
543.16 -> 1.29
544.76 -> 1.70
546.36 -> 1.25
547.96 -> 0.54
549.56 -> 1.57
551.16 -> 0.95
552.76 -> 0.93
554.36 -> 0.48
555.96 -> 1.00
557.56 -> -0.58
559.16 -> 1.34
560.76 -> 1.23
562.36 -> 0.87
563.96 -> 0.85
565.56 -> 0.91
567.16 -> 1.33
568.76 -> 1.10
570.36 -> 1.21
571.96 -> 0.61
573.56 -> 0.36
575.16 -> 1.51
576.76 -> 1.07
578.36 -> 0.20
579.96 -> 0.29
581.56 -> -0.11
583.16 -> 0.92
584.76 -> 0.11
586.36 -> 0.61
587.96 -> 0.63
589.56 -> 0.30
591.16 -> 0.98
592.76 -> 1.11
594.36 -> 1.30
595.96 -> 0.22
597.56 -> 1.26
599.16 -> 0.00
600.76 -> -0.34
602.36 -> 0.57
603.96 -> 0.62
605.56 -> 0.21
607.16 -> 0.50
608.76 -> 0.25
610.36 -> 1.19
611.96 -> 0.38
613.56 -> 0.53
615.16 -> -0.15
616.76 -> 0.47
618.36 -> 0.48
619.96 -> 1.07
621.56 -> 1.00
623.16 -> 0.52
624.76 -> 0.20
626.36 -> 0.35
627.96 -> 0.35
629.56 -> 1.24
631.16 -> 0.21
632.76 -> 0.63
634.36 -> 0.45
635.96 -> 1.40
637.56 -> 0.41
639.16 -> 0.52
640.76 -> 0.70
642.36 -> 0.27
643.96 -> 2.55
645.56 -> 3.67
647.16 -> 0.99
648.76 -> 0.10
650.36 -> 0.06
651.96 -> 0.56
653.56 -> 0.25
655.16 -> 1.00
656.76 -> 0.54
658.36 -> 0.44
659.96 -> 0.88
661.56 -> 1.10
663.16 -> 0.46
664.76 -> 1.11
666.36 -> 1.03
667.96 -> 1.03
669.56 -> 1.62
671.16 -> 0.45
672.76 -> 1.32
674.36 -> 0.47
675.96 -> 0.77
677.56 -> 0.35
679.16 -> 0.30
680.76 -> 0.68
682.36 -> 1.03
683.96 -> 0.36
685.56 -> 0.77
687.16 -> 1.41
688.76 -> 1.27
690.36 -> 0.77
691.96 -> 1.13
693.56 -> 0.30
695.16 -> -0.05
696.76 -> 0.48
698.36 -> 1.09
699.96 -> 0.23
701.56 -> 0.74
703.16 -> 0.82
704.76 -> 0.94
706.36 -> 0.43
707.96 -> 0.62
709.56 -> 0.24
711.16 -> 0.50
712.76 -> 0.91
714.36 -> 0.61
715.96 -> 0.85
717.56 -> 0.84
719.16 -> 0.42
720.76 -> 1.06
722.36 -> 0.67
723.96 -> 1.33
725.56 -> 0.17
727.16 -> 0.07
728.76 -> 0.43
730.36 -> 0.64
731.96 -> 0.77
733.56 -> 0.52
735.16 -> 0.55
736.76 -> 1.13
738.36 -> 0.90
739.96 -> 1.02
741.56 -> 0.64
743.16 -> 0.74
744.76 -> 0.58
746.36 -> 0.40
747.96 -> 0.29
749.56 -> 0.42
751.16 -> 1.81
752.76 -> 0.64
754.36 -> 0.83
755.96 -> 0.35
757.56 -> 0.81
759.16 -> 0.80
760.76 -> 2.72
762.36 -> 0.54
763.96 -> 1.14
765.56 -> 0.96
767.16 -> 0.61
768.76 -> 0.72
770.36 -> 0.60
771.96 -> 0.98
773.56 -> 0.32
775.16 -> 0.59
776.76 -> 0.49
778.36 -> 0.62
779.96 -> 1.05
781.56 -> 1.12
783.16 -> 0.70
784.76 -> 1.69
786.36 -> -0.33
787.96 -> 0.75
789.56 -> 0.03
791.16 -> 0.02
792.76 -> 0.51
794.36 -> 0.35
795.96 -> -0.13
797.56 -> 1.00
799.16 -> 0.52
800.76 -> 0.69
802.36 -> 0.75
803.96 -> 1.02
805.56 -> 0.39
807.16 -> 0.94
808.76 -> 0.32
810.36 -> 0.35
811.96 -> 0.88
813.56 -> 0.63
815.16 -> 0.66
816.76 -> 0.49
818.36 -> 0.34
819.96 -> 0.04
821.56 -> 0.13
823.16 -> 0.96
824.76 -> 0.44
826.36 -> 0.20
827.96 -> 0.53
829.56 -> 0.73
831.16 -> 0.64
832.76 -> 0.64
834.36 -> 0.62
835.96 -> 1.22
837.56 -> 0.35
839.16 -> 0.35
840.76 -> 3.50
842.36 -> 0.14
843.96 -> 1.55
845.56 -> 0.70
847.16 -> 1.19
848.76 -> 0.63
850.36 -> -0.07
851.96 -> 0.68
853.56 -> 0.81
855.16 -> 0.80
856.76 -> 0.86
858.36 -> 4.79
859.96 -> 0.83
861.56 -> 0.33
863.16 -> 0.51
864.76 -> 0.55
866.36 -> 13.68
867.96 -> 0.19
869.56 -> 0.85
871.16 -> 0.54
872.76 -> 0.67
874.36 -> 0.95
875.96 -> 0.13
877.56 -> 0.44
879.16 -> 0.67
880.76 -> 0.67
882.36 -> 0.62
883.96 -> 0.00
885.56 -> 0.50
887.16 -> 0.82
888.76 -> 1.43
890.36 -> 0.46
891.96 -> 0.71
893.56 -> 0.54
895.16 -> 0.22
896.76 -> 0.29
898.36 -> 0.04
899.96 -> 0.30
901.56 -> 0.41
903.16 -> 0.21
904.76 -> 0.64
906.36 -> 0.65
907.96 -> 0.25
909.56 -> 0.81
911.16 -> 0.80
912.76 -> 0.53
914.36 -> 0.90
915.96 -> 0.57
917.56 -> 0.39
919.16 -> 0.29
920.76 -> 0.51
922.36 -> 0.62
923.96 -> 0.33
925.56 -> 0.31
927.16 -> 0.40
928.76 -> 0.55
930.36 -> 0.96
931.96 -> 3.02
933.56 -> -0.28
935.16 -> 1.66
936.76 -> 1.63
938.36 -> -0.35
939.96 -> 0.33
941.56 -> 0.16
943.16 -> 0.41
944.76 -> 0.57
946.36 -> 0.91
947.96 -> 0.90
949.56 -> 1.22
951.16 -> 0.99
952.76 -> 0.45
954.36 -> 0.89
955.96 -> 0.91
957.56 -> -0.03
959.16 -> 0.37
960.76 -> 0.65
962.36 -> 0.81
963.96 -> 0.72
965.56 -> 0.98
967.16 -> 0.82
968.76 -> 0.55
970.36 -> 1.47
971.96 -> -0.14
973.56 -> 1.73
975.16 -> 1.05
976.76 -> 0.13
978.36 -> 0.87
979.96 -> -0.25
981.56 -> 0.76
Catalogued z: 0.729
